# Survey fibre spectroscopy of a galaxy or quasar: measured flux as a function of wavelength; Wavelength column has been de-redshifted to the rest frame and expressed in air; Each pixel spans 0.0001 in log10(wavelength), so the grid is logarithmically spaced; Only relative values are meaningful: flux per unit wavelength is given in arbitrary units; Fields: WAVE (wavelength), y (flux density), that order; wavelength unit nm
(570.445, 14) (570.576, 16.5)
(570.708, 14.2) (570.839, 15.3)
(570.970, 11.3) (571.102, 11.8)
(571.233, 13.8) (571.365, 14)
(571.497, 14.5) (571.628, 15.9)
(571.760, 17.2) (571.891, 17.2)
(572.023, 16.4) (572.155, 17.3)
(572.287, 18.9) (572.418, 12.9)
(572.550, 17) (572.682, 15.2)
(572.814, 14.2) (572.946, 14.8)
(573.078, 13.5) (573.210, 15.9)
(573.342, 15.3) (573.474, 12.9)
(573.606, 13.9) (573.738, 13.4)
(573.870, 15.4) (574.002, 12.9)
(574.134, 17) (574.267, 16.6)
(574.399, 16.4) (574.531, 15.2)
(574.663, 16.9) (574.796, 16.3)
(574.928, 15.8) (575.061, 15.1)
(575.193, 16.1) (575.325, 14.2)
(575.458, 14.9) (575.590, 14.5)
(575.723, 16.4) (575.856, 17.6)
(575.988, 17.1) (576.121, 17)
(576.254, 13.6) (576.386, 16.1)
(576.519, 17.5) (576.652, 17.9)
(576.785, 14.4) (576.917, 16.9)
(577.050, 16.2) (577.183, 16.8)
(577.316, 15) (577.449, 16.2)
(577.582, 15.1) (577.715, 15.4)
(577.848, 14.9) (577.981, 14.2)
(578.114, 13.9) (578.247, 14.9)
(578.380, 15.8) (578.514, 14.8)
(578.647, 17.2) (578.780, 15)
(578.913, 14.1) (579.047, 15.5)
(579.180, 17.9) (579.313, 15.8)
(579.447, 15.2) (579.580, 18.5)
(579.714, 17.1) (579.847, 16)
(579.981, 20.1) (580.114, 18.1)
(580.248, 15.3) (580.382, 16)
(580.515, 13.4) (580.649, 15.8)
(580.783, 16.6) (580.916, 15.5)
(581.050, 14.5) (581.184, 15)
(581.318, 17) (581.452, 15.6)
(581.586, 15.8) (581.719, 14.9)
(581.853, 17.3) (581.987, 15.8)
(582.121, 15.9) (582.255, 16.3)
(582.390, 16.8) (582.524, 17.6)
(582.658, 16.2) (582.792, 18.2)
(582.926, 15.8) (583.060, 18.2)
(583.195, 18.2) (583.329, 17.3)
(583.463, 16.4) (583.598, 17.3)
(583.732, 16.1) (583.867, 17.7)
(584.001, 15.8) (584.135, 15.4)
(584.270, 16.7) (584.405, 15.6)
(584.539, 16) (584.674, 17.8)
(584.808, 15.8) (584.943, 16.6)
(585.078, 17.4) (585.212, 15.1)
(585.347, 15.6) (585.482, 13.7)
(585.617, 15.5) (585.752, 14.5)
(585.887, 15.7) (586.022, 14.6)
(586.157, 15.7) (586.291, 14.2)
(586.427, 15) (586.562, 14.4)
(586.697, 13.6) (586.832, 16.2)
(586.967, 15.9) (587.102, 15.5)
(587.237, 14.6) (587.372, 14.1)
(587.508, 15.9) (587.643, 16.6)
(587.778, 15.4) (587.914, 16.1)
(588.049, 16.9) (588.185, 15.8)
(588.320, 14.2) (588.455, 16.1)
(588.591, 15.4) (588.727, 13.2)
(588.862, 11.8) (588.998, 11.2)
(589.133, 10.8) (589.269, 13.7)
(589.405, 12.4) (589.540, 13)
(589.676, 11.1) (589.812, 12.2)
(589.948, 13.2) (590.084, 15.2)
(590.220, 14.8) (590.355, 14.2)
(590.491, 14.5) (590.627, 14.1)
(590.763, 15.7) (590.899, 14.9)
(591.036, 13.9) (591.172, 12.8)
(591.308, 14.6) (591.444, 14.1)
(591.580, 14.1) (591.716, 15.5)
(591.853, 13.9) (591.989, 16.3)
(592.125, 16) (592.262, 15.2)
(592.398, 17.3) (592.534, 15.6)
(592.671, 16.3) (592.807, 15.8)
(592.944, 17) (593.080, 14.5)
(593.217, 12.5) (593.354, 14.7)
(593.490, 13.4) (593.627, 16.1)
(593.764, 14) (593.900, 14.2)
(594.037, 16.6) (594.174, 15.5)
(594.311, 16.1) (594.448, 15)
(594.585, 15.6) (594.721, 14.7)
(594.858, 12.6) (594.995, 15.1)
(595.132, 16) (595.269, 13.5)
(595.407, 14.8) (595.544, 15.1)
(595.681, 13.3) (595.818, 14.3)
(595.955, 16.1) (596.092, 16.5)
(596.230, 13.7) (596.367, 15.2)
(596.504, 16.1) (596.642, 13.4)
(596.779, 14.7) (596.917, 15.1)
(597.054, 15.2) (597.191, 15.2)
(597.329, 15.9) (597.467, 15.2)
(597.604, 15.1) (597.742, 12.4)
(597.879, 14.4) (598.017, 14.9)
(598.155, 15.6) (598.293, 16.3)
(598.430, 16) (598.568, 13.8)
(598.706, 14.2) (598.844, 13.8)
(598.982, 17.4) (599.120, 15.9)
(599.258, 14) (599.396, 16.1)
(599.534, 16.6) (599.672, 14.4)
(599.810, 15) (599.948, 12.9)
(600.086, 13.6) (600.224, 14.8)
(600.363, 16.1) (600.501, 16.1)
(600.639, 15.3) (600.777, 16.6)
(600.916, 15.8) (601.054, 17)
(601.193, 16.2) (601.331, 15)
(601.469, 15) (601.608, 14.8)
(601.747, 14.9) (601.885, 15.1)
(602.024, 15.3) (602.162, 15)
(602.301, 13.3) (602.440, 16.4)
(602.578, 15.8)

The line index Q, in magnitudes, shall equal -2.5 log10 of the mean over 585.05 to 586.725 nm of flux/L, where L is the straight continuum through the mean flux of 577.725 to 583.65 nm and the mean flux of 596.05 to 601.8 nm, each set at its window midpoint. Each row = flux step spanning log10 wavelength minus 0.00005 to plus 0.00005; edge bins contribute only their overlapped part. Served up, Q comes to 0.06 mag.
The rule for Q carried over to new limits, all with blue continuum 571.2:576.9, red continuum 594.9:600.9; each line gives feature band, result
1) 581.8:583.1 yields -0.09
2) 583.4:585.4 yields -0.07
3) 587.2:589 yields 0.02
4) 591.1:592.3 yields 0.03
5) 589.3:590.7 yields 0.13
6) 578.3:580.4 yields -0.06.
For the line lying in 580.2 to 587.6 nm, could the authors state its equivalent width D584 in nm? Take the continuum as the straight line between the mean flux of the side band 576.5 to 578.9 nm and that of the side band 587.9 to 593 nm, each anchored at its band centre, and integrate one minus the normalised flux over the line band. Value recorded -0.42 nm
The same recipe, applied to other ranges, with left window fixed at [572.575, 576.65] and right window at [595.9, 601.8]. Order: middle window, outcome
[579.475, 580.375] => -0.113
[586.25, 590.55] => 0.282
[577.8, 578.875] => 0.024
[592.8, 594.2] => 0.032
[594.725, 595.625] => 0.041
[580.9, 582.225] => -0.034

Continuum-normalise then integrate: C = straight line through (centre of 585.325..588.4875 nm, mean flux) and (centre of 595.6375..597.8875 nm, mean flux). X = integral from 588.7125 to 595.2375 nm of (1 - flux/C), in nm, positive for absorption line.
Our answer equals 0.27 nm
